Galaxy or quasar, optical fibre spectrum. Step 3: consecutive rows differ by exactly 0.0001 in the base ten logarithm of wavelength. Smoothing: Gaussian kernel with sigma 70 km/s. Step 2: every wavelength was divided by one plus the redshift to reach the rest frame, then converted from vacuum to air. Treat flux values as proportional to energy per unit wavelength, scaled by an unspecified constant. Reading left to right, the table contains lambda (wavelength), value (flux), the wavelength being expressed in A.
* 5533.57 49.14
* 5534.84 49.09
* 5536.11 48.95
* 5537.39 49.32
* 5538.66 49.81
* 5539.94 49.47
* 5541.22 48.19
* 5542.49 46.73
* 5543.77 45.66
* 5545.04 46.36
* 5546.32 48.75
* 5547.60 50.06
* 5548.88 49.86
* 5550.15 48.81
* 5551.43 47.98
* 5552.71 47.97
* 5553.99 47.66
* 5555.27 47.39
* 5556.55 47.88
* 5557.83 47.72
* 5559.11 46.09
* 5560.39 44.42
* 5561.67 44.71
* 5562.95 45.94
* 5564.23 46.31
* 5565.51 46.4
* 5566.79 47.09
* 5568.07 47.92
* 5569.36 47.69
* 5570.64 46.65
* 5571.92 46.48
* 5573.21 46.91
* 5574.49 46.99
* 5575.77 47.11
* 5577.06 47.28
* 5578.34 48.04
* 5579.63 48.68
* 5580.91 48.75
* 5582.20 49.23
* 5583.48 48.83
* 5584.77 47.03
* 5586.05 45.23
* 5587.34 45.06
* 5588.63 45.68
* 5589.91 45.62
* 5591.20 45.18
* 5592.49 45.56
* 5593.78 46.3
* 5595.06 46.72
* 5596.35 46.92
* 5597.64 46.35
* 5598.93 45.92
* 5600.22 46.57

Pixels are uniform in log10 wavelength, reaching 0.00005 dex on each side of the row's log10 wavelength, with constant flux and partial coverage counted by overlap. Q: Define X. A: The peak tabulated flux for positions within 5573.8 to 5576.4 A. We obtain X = 47.11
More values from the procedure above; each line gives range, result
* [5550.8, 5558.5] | 47.98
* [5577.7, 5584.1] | 49.23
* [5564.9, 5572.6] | 47.92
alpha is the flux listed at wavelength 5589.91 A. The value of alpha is 45.62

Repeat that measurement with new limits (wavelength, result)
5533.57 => 49.14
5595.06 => 46.72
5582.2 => 49.23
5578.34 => 48.04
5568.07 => 47.92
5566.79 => 47.09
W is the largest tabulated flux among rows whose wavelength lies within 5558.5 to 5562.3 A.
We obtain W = 46.09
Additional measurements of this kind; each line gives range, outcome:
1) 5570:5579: 48.04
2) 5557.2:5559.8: 47.72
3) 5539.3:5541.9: 49.47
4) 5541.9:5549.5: 50.06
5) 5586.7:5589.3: 45.68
